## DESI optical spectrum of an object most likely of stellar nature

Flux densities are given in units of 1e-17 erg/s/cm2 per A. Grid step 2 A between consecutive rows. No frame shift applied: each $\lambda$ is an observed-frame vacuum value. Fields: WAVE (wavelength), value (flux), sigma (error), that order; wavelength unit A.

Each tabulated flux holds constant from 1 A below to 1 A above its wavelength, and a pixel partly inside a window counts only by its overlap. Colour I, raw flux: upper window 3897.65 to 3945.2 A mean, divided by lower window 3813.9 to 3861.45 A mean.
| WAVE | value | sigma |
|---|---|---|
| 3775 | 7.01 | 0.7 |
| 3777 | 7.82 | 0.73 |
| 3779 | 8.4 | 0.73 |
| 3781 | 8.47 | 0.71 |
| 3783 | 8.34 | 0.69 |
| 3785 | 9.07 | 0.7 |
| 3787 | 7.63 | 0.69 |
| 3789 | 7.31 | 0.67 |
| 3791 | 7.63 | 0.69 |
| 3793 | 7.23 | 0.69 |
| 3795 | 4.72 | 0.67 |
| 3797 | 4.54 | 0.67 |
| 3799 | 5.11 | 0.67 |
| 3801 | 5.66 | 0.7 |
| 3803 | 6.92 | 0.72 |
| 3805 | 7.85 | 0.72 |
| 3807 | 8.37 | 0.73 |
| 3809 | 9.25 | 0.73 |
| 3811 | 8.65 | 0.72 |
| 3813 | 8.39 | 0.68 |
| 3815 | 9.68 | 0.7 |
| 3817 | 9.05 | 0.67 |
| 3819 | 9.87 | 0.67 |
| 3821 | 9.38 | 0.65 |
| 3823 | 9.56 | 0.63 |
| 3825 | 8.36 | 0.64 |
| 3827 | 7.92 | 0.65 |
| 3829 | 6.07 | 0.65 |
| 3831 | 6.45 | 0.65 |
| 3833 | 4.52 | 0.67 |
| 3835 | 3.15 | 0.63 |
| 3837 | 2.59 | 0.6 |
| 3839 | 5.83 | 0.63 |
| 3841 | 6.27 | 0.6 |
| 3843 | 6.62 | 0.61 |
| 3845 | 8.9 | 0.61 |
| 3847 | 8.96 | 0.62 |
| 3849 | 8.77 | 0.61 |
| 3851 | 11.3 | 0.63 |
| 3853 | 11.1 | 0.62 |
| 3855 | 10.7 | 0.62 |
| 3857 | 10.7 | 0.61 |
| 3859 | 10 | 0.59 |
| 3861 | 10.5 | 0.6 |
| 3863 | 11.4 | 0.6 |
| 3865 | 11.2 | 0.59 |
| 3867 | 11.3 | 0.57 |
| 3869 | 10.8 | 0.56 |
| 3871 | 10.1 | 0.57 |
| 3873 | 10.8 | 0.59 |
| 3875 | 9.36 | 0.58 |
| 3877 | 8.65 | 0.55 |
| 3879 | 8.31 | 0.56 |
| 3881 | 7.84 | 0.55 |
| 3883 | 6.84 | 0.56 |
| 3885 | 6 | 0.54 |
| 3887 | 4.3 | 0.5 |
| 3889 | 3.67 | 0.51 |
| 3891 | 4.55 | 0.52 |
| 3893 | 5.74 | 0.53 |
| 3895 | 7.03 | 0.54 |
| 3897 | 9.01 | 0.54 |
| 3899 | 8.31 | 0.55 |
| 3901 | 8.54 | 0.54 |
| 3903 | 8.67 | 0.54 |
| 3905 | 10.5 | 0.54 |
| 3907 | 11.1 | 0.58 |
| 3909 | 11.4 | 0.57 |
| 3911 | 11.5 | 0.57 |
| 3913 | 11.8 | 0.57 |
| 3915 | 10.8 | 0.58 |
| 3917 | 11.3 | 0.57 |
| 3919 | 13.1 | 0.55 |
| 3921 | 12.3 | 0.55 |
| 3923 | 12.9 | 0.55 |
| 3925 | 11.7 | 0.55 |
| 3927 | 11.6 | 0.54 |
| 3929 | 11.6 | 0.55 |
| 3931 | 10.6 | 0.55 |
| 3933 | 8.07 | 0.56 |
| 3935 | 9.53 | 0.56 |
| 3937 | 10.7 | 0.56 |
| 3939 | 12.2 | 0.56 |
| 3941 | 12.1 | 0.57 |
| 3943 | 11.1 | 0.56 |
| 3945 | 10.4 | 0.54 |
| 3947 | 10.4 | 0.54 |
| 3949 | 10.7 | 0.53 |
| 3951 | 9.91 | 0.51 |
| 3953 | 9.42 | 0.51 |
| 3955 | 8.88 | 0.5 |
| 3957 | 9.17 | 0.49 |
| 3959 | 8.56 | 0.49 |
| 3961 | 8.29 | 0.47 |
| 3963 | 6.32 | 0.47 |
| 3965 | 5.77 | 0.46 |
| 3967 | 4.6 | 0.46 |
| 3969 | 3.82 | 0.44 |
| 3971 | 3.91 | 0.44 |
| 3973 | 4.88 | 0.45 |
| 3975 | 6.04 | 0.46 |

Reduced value 1.34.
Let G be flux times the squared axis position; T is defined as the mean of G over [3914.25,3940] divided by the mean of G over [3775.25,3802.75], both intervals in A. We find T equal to 1.7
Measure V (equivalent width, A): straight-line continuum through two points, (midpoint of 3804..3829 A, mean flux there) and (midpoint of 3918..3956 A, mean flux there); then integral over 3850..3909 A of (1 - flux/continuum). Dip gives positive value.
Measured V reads 5.3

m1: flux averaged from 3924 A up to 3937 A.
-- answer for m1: 10.5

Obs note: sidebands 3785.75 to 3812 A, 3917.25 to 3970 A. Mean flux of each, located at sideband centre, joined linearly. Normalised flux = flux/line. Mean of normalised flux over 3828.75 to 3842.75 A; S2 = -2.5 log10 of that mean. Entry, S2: 0.47 mag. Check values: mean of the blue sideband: 7.01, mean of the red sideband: 9.78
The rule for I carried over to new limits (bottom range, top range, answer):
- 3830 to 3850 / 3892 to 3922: 1.62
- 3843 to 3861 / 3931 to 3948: 1.07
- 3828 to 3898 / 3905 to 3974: 1.22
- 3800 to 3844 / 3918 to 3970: 1.34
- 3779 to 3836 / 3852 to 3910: 1.19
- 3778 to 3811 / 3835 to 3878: 1.25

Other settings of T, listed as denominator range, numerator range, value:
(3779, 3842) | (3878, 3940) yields 1.37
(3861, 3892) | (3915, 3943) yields 1.39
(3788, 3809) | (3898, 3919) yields 1.67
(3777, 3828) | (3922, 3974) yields 1.24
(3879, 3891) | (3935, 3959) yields 1.83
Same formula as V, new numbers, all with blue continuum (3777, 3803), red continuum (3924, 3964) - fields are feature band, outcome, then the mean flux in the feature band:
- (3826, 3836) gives 2.8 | 5.62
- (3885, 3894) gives 4.3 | 4.72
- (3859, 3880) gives -4.0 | 10.2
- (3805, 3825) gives -4.0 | 9.03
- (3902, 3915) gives -2.0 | 10.8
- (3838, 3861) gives -2.4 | 9.08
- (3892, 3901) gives 1.5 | 7.64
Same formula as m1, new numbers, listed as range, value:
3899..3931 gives 11.1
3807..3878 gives 8.74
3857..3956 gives 9.78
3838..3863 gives 9.23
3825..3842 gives 5.53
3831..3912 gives 8.4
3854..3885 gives 9.77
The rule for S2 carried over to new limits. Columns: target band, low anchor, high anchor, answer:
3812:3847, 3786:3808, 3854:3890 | 0.050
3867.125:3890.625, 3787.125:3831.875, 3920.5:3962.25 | 0.147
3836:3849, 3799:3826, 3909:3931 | 0.366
